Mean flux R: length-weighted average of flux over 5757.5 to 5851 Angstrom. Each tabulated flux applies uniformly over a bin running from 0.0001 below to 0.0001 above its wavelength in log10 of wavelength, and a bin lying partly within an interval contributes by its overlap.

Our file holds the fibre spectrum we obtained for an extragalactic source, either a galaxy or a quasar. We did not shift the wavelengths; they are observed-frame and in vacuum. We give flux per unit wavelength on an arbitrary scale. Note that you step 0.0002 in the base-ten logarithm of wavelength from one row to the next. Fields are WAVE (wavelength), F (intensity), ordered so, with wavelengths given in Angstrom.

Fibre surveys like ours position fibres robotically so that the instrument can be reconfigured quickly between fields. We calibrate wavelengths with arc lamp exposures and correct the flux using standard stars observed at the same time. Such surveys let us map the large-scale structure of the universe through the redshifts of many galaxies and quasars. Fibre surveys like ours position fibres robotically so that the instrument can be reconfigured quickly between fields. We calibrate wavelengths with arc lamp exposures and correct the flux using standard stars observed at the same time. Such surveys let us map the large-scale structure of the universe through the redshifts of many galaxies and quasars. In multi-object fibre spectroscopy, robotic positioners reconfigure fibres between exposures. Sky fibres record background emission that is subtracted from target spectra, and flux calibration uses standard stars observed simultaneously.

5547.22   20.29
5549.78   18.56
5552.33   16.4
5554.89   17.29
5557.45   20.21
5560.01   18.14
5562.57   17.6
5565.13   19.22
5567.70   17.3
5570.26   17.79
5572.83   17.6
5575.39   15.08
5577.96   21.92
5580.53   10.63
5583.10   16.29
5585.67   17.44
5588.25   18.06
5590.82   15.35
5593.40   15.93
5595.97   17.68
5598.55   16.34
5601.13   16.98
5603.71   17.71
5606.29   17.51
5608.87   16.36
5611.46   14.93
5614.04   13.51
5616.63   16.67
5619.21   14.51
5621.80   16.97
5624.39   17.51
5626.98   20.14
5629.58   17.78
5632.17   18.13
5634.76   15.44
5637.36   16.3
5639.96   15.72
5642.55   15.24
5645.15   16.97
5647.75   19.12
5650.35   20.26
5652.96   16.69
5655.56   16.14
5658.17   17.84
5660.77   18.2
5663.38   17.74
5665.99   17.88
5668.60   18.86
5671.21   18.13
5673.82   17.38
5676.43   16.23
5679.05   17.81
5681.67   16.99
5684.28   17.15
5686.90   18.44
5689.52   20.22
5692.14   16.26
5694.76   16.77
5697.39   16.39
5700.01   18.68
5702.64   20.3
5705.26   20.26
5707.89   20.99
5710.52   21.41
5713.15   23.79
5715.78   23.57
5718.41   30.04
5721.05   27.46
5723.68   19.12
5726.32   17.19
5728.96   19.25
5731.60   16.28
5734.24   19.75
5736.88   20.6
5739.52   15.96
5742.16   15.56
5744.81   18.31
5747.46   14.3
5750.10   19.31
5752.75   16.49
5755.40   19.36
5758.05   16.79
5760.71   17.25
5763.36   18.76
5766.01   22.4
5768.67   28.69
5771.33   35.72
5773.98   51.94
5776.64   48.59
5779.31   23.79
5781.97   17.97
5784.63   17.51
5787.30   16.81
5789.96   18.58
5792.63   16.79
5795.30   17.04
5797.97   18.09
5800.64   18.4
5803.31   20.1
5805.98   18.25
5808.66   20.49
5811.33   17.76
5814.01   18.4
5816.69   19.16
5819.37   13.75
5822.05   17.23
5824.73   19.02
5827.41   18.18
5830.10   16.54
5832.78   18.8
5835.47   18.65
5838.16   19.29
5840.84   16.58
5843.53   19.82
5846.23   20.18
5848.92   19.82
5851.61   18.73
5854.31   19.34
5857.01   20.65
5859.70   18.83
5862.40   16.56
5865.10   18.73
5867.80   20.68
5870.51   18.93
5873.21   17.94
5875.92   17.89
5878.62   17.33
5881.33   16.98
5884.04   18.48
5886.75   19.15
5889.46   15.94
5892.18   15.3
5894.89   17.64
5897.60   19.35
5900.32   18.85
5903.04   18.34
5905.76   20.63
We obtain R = 21.1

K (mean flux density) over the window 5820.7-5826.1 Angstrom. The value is 18.1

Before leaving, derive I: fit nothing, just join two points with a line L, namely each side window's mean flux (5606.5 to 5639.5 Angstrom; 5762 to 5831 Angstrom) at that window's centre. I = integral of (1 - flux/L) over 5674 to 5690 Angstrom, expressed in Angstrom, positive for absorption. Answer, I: 0.6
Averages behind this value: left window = 16.5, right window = 21.9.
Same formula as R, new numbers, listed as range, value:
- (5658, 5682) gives 17.7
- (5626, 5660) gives 17.4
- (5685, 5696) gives 17.9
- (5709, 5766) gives 19.6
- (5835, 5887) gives 18.7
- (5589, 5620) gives 16.2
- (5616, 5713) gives 17.9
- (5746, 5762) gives 17.3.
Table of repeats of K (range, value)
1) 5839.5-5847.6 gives 18.9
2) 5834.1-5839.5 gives 19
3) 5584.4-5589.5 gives 17.7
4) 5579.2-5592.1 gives 15.6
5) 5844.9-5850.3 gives 20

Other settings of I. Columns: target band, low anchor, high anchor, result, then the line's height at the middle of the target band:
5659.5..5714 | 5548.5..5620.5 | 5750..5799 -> 5.0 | 20.4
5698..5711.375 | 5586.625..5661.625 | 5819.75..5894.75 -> -2.1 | 17.4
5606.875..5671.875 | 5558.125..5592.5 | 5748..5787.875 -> 8.6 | 19.7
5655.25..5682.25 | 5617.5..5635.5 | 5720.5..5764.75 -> -0.1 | 17.6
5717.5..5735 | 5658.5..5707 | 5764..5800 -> 0.0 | 21.2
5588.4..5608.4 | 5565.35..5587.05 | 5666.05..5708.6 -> 0.3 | 17.1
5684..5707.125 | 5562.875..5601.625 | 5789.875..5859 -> -1.0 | 17.6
